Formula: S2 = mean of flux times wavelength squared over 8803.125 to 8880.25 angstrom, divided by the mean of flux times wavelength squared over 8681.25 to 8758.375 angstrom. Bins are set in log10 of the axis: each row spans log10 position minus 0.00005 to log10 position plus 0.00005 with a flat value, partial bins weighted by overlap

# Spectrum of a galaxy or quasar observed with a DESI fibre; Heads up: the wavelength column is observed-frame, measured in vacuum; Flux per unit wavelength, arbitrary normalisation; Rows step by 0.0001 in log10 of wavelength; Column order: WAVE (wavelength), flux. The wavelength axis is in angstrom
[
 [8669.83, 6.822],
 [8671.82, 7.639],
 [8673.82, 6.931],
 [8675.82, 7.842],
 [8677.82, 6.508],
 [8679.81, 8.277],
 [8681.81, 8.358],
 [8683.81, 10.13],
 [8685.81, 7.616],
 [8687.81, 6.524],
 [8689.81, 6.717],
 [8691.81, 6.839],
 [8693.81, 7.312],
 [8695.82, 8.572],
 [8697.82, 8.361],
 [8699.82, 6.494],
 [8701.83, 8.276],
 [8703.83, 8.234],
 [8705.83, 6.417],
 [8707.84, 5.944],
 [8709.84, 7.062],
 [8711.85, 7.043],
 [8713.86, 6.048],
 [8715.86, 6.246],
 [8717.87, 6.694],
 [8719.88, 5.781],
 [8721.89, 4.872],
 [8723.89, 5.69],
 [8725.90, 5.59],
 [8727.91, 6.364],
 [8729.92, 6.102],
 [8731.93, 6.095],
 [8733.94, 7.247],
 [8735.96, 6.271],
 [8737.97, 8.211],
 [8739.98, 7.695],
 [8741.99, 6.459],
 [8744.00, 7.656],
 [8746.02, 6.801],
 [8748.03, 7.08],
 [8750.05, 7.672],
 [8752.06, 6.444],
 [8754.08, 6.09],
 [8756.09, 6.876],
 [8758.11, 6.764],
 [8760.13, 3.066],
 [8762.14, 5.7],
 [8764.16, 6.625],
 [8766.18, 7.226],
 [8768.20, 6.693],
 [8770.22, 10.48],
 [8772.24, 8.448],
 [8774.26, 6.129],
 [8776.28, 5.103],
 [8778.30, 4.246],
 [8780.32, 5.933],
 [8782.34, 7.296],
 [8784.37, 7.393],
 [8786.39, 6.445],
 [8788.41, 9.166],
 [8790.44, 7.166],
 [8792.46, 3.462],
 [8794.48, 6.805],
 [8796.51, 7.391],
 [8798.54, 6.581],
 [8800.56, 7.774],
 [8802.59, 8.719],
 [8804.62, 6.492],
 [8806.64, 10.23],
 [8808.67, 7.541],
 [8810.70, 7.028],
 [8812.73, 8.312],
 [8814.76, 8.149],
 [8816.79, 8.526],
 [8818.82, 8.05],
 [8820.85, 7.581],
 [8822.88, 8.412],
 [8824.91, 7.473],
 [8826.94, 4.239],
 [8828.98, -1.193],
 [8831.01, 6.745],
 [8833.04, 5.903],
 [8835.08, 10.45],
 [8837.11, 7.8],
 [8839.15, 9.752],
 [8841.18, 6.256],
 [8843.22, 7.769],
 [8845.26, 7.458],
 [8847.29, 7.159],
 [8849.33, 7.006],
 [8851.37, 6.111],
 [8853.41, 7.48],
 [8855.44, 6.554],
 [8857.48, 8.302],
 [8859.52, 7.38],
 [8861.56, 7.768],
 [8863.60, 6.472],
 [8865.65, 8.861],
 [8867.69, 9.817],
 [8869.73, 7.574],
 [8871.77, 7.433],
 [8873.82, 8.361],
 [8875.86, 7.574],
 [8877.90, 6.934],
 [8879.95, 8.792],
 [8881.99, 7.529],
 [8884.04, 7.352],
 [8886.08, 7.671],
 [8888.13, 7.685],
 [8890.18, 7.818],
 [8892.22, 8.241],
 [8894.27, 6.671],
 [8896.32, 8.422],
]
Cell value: 1.1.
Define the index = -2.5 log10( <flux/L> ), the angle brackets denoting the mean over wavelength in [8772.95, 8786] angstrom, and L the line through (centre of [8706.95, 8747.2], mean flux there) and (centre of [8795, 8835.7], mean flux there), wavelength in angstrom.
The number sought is 0.14 mag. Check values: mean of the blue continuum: 6.5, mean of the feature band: 6.09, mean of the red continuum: 7.18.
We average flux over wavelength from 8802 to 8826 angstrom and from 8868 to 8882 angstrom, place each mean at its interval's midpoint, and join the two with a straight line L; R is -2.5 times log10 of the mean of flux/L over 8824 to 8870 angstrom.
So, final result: 0.12 mag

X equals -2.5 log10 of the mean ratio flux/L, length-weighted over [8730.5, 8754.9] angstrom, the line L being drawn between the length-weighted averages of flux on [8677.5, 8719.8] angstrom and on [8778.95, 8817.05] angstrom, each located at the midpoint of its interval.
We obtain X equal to 0.05 mag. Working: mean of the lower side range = 7.3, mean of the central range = 6.97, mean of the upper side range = 7.34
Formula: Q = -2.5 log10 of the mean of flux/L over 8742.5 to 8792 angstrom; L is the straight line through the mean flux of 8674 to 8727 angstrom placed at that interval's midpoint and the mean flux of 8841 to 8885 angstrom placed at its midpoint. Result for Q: 0.08 mag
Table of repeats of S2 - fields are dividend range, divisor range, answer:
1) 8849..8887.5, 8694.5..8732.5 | 1.19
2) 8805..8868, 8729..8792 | 1.11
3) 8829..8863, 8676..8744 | 1.07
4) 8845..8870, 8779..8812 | 1.06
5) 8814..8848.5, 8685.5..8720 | 1.04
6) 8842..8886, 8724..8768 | 1.19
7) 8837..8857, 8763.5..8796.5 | 1.09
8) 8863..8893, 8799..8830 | 1.12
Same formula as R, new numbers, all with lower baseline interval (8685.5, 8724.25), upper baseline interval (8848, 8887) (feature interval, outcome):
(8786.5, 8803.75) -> 0.03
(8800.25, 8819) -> -0.11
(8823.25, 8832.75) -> 0.49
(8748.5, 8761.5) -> 0.15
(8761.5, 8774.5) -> -0.04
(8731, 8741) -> -0.02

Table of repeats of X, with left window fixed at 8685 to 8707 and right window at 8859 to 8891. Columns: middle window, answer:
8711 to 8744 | 0.160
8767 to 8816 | 0.059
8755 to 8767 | 0.244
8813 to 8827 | -0.010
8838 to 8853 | 0.055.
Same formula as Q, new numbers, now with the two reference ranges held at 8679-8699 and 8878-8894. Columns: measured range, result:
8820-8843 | 0.162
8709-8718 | 0.187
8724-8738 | 0.223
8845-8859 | 0.091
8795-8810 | 0.005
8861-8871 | -0.045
